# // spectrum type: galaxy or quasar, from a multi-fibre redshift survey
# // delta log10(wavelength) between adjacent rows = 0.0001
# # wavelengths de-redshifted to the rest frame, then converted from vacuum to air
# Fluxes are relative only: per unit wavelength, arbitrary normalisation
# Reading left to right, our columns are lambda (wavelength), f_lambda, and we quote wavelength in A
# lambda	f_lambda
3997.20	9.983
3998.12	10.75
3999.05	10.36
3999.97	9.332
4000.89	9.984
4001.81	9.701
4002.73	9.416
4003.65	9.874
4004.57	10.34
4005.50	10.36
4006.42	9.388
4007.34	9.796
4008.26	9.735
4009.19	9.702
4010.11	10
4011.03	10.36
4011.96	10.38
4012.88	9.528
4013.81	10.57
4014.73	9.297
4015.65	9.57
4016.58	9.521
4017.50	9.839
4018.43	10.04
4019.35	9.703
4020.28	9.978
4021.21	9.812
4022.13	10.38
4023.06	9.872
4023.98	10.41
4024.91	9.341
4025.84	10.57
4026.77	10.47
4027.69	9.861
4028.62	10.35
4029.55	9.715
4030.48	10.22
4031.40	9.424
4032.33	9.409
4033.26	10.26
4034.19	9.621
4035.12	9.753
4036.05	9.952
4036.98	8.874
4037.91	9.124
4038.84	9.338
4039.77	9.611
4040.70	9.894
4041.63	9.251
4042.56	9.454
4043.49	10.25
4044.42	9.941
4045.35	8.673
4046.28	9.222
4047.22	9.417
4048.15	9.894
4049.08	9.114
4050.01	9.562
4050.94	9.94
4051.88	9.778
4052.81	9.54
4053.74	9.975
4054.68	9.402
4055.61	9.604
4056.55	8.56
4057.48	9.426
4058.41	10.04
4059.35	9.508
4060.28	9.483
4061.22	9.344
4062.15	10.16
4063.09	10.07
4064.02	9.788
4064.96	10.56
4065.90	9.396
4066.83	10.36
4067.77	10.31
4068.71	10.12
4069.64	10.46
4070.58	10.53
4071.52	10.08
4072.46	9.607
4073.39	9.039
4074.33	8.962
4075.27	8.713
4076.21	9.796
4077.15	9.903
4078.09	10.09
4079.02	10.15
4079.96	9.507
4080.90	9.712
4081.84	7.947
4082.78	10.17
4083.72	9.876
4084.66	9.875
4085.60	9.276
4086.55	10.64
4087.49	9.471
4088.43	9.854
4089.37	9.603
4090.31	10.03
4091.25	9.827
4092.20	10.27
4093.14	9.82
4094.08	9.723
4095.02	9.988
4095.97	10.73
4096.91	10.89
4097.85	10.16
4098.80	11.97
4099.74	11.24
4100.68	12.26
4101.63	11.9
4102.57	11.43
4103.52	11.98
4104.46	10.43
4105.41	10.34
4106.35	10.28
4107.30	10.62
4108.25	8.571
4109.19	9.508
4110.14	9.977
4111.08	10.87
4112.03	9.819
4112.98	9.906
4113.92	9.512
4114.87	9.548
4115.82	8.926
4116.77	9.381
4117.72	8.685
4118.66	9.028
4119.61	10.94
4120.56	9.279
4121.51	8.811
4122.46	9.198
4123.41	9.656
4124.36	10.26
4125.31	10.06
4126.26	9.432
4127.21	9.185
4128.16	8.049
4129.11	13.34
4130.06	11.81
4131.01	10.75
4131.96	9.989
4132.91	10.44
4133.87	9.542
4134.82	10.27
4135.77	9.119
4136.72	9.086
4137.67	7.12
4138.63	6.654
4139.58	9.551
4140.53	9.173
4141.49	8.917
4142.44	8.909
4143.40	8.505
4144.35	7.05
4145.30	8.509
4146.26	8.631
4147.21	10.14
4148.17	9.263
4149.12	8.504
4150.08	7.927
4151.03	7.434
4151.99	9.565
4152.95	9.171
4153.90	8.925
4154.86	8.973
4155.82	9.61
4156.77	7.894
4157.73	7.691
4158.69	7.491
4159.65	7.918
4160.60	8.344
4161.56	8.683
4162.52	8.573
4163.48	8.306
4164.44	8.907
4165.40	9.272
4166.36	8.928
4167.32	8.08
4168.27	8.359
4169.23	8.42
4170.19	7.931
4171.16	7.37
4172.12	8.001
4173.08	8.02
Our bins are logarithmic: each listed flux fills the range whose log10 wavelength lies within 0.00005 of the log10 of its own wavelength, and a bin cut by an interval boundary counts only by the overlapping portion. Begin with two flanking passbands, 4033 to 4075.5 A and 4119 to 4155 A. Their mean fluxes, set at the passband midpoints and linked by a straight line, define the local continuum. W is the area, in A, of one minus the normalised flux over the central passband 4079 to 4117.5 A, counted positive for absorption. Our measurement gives -2.8 A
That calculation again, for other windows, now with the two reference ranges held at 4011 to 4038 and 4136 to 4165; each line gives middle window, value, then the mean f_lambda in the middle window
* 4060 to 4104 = -4.11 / 10.1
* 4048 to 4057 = 0.04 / 9.52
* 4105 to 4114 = -1.00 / 9.96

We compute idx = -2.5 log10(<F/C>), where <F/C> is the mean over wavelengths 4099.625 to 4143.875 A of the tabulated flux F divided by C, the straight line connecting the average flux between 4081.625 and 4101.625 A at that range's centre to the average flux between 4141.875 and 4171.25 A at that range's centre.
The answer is -0.04 mag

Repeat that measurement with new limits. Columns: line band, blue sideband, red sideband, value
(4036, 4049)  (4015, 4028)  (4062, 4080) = 0.051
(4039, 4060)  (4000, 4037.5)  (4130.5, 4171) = 0.007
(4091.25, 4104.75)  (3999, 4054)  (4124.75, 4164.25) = -0.171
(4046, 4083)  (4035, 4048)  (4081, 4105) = 0.022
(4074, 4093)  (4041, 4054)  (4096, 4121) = 0.034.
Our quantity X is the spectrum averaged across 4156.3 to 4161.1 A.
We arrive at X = 7.87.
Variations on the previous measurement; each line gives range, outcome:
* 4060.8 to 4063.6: 9.89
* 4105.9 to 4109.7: 9.73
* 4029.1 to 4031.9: 9.8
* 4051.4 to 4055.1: 9.66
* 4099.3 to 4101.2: 11.8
